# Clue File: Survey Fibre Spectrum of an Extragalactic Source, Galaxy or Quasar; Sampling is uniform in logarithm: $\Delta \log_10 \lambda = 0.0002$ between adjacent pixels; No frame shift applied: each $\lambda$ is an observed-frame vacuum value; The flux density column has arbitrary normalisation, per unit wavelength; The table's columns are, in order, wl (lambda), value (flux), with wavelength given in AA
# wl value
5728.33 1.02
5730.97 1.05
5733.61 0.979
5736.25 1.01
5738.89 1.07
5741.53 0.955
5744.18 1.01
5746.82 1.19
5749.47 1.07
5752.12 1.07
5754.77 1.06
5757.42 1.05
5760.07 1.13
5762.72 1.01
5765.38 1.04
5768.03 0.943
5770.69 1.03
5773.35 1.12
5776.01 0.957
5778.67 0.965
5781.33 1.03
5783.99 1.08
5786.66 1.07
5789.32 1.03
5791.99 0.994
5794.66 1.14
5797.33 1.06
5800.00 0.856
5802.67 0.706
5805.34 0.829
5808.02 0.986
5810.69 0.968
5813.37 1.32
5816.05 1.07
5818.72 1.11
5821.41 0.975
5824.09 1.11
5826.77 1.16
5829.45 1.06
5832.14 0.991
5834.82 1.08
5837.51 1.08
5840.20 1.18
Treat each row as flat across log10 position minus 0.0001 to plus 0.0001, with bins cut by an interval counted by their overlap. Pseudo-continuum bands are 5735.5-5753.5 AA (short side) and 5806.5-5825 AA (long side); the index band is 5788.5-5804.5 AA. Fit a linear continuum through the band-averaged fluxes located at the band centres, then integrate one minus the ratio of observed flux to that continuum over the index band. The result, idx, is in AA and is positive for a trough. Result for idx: 1.7 AA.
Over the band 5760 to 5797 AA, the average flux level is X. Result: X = 1.04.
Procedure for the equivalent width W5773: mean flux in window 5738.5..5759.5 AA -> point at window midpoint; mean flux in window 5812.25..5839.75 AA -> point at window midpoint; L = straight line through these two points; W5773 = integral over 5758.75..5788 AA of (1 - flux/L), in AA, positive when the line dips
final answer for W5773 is 1.1 AA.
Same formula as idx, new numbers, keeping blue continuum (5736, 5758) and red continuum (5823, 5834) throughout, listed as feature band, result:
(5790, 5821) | 2.0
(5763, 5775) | 0.4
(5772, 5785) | 0.4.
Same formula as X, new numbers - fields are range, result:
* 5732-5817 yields 1.02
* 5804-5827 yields 1.05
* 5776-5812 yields 0.977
